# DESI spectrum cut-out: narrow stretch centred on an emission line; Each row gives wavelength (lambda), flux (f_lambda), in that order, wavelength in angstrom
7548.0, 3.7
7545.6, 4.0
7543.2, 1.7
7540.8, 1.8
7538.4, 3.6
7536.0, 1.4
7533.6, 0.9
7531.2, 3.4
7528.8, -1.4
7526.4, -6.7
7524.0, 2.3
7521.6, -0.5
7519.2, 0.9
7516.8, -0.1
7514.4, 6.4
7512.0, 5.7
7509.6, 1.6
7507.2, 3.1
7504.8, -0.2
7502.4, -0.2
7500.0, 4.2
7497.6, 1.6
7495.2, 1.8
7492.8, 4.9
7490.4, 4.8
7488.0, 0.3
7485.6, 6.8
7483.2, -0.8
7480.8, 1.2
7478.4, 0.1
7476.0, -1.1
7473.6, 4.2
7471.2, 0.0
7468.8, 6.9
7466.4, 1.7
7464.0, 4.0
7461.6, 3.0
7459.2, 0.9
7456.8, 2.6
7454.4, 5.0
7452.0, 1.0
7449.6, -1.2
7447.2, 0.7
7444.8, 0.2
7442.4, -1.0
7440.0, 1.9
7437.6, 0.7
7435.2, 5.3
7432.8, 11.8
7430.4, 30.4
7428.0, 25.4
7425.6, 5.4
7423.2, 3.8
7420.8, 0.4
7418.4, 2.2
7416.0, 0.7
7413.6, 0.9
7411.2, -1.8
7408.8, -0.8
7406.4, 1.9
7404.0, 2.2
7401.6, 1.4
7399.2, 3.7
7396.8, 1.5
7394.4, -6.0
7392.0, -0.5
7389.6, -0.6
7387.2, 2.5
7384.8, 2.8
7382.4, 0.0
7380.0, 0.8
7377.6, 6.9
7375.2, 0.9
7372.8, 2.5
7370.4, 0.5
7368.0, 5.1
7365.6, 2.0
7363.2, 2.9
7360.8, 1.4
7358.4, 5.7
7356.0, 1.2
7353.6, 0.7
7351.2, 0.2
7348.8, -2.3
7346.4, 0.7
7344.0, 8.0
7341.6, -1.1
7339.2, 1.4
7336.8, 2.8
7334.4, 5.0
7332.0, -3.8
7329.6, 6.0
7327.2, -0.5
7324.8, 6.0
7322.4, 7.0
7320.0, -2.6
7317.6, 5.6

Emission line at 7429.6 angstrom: H-gamma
